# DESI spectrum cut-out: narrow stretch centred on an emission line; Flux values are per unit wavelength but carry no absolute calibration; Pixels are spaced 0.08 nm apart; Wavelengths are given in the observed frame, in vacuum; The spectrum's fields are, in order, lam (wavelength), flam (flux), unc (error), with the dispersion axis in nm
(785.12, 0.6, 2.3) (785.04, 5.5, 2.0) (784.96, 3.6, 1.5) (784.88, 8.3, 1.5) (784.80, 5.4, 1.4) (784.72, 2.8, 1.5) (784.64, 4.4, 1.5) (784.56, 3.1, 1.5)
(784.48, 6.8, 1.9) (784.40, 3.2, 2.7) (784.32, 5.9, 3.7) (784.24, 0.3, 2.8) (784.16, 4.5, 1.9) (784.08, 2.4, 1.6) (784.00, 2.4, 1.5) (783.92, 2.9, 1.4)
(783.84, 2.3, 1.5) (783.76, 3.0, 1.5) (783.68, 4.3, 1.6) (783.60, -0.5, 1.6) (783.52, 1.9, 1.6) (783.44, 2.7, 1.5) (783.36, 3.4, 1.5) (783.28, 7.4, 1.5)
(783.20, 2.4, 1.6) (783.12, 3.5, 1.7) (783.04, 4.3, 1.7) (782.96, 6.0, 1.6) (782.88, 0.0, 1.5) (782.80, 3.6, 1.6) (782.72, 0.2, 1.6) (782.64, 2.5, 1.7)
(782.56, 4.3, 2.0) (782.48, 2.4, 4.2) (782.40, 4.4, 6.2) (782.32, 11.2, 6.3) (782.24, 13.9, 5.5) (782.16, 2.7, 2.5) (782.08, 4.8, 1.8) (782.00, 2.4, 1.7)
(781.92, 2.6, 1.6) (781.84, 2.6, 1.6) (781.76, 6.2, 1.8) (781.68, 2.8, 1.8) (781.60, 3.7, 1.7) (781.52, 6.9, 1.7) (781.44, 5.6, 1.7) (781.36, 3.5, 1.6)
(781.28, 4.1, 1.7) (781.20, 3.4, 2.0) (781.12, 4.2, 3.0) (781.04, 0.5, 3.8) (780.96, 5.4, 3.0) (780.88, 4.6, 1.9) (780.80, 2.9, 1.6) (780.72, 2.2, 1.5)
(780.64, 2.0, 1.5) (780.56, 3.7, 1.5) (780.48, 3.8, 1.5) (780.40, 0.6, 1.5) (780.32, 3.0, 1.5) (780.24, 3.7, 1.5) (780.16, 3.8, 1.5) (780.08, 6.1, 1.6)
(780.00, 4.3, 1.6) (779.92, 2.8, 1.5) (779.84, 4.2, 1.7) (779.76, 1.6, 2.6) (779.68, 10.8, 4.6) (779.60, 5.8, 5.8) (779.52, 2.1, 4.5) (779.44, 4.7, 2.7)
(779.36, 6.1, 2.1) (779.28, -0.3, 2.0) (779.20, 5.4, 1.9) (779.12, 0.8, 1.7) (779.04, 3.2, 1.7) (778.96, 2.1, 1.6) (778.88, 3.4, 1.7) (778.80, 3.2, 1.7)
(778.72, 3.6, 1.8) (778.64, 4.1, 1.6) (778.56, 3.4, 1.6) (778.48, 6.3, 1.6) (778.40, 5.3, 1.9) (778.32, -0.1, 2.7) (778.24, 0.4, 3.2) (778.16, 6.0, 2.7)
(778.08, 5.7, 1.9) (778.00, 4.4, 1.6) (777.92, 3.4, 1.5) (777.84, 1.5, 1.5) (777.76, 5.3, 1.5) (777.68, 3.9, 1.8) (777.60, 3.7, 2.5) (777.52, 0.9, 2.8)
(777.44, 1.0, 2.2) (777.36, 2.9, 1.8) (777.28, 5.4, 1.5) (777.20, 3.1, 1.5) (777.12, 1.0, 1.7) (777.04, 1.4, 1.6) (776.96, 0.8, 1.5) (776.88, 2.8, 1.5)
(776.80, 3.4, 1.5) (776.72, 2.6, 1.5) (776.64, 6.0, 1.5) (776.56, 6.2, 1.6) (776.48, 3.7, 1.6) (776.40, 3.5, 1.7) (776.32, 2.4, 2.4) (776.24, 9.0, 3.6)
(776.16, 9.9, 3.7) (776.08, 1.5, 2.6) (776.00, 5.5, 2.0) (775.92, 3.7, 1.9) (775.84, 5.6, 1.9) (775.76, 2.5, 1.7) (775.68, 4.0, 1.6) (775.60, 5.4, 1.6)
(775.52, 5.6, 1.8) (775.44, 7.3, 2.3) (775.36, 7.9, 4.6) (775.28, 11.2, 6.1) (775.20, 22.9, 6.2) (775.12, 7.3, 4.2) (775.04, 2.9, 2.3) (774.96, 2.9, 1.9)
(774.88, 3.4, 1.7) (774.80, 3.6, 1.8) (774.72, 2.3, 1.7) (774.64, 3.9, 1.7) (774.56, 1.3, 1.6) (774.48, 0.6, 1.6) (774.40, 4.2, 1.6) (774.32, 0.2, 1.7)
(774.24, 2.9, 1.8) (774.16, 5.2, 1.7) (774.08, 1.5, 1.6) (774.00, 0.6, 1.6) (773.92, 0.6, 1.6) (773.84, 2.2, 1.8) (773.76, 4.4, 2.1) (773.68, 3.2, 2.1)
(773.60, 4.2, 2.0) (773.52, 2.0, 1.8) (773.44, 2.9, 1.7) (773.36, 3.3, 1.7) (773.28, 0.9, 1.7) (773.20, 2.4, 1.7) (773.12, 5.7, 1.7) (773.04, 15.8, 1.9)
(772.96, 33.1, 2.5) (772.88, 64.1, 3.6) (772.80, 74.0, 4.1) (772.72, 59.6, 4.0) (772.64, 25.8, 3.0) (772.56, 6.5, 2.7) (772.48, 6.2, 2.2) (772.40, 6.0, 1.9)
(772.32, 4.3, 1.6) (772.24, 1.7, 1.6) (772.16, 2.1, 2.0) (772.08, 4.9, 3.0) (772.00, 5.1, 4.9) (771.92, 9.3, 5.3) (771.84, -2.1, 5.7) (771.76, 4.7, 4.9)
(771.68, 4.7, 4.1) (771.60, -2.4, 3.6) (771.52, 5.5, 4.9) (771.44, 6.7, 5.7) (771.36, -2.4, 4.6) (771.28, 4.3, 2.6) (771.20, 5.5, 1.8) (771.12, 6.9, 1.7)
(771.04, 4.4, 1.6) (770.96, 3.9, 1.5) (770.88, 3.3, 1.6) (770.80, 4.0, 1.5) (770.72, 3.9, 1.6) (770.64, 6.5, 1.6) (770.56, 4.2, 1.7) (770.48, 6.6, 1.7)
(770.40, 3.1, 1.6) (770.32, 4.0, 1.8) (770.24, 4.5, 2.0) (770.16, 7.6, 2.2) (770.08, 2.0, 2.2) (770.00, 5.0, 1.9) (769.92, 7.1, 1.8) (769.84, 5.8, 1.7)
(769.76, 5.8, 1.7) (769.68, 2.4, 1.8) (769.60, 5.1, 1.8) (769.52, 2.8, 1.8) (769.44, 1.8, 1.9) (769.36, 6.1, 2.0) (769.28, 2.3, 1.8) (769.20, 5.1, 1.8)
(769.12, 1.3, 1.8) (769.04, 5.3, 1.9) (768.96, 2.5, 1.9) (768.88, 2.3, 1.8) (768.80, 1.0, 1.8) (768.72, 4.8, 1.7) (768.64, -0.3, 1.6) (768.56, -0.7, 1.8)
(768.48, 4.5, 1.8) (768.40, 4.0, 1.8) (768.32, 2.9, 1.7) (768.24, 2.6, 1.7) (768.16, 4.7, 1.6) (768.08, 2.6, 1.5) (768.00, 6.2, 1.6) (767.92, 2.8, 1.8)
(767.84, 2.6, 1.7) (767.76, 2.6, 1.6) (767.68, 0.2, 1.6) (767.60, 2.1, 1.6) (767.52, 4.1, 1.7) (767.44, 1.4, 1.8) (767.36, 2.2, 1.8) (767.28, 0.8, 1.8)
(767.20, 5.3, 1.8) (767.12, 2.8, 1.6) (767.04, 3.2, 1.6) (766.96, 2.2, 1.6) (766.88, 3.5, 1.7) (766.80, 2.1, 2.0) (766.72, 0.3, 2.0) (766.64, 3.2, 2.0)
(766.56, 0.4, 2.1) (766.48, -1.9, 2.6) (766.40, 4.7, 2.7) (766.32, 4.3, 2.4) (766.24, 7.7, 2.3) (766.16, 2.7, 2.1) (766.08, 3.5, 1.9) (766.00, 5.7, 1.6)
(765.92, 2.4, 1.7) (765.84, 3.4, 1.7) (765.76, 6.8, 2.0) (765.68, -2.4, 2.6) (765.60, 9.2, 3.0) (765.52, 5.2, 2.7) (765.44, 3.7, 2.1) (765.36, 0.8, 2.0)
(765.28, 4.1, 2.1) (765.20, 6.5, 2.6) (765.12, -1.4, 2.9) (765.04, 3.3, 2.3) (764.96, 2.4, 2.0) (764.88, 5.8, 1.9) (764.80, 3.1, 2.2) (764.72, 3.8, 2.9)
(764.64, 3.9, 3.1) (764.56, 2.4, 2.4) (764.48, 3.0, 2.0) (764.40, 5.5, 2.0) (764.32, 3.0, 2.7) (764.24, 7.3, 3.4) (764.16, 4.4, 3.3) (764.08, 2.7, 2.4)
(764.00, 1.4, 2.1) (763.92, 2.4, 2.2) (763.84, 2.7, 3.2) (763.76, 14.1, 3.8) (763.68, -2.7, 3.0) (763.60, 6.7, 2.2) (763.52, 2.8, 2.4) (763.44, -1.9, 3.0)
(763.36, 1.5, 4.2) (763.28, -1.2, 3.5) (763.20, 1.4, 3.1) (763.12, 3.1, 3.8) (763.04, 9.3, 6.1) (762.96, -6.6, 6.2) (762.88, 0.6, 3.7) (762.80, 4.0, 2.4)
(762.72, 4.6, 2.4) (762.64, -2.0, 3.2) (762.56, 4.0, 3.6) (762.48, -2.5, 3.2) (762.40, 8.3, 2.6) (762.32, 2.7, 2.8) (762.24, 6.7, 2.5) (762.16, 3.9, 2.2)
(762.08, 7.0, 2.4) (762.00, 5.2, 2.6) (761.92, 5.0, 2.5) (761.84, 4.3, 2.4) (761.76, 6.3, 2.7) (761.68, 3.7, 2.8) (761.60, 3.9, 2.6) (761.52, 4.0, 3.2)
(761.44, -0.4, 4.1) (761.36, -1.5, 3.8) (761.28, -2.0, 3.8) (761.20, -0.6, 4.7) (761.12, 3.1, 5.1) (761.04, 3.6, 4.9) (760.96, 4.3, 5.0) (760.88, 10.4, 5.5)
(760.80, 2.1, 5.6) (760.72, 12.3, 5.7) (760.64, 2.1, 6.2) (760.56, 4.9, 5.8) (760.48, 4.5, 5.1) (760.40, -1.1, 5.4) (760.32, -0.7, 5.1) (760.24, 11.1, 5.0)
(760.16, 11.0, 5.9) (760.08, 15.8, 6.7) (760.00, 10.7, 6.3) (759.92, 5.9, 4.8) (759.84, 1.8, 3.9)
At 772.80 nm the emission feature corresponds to H-alpha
